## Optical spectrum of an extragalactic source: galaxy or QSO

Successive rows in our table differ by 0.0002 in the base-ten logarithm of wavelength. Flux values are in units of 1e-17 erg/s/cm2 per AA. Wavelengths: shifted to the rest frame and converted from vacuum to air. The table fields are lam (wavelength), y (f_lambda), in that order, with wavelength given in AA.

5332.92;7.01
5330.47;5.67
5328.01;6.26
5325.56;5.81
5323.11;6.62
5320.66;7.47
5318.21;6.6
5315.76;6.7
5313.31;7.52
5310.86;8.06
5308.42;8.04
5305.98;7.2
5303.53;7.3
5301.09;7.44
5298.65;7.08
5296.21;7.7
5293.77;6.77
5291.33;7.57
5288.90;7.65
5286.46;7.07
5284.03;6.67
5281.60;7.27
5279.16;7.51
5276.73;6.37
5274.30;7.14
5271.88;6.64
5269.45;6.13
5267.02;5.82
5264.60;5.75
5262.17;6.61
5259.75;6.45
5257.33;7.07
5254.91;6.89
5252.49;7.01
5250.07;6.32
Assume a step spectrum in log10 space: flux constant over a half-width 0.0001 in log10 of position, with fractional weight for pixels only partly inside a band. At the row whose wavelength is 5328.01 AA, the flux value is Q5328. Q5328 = 6.26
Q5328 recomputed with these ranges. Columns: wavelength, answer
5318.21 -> 6.6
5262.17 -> 6.61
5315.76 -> 6.7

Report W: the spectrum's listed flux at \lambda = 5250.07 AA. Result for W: 6.32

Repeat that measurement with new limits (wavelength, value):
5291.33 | 7.57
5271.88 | 6.64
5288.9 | 7.65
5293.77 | 6.77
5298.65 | 7.08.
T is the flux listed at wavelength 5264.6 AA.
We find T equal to 5.75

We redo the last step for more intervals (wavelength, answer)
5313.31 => 7.52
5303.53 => 7.3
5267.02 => 5.82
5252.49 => 7.01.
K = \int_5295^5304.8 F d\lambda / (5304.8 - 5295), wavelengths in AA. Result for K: 7.38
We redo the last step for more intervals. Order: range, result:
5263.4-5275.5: 6.3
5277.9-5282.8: 7.37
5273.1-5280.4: 7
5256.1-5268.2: 6.34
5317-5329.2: 6.56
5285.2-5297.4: 7.35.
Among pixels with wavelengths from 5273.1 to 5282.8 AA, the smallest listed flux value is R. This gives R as 6.37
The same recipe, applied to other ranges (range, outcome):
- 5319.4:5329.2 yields 5.81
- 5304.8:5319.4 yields 6.6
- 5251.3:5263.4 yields 6.45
